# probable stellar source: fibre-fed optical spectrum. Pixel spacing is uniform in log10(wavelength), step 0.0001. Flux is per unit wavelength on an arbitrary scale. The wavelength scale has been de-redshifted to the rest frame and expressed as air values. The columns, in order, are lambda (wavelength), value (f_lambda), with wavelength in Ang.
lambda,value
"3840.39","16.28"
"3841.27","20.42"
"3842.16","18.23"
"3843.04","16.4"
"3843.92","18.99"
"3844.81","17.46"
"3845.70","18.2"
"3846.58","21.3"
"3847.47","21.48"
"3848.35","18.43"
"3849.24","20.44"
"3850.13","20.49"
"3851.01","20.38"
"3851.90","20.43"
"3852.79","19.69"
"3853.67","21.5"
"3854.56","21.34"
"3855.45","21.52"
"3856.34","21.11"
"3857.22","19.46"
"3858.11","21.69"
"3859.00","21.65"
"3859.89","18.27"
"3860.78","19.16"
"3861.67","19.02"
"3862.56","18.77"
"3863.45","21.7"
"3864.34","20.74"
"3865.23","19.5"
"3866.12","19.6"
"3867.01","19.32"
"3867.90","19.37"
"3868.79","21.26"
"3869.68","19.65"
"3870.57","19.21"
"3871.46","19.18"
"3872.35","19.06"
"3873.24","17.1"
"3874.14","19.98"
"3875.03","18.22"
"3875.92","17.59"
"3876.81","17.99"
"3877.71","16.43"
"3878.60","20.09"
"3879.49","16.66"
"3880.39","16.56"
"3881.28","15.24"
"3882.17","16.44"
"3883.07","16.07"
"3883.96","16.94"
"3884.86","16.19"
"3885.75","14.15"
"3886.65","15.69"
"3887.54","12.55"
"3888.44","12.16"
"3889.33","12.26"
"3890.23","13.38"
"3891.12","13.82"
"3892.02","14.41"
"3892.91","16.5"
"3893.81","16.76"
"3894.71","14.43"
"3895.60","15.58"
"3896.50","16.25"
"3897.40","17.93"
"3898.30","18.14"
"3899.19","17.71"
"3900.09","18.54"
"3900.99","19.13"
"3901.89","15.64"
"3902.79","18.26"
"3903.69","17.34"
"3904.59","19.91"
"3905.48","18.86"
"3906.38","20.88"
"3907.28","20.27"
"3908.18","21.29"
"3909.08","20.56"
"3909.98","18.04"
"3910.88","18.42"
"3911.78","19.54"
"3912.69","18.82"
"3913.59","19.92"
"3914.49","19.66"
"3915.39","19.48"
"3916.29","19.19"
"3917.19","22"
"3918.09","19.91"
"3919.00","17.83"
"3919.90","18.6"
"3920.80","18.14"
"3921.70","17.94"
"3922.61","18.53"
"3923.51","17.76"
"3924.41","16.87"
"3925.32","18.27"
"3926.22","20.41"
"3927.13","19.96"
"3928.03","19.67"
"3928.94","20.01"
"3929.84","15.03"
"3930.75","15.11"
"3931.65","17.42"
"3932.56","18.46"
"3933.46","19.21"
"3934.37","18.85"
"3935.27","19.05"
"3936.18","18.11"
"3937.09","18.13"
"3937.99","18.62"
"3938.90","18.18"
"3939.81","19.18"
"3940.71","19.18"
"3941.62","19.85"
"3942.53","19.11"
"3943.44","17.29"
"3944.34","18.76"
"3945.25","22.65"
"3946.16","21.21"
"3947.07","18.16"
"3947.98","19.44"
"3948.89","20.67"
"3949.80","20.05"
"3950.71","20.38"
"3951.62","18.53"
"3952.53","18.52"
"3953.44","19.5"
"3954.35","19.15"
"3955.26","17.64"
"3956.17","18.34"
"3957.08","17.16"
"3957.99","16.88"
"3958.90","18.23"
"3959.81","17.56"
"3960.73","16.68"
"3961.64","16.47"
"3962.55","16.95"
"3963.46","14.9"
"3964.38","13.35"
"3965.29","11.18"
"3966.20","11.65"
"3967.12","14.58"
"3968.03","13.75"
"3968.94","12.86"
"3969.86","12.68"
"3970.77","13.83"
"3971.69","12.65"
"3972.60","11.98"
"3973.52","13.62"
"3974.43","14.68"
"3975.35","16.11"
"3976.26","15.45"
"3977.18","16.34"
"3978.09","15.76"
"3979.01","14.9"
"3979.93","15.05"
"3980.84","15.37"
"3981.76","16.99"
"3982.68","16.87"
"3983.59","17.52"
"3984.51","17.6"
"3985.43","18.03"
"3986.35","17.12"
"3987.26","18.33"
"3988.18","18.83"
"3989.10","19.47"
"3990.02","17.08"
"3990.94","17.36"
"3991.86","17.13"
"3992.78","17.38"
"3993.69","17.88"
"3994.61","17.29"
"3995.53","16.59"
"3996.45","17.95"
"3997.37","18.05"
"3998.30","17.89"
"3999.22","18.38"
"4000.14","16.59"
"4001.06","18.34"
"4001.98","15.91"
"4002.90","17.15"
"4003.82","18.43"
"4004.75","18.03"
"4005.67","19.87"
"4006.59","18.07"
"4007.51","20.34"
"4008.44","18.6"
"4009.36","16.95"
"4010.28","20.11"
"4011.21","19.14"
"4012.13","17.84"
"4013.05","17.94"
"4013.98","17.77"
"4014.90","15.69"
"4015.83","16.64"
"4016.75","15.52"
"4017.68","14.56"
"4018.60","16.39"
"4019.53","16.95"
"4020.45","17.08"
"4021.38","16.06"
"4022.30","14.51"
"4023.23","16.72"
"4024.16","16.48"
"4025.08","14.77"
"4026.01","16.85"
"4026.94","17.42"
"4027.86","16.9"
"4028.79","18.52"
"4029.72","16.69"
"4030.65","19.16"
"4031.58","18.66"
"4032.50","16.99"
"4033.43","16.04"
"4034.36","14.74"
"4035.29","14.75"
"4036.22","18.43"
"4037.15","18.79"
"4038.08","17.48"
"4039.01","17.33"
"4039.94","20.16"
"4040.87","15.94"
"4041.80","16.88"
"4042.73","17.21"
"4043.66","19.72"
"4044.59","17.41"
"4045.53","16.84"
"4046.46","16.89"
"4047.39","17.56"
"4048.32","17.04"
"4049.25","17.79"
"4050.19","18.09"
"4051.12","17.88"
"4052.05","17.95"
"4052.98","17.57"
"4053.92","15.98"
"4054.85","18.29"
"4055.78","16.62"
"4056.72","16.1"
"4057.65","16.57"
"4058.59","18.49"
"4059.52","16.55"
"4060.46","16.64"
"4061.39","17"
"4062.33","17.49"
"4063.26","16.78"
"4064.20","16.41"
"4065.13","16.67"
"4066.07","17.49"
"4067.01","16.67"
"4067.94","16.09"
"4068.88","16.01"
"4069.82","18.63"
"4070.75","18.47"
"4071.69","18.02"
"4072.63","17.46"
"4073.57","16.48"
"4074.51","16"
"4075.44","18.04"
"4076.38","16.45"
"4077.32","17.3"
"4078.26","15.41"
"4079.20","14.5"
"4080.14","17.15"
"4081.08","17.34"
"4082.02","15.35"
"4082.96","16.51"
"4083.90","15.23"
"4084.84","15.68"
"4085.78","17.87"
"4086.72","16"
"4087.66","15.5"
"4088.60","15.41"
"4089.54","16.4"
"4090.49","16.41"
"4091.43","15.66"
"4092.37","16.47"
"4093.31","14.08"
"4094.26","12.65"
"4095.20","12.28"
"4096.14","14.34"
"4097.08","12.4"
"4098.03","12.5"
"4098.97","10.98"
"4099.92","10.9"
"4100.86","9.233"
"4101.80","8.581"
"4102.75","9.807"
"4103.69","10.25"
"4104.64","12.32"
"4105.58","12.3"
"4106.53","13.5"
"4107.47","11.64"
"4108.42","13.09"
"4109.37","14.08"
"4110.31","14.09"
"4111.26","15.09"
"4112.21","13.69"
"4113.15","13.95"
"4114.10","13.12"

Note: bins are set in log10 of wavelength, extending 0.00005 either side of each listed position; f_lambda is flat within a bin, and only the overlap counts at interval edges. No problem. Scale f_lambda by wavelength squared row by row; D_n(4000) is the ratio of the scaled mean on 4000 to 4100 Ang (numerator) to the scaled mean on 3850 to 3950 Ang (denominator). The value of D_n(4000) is 1.0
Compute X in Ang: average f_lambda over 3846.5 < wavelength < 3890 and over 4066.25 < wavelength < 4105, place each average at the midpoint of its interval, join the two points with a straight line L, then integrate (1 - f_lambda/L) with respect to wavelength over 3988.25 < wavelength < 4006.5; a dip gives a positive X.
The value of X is -1.5 Ang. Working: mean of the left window 18.6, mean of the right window 15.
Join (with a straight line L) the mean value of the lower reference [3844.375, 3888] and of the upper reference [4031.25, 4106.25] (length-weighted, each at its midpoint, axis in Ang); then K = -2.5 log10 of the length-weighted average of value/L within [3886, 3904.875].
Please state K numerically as 0.156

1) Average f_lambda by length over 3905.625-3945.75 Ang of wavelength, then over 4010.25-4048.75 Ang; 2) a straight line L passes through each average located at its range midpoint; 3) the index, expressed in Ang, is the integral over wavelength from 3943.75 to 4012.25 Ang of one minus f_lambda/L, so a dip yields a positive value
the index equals 3.4 Ang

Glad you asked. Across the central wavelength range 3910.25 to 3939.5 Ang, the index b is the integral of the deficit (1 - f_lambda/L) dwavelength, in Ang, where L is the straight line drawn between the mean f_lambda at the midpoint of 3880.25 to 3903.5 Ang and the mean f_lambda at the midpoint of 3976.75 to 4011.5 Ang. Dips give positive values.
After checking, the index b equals -4.1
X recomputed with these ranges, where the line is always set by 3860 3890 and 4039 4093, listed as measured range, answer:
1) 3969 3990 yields 1.7 Ang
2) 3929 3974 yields 0.5 Ang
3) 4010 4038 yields 0.3 Ang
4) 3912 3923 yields -1.1 Ang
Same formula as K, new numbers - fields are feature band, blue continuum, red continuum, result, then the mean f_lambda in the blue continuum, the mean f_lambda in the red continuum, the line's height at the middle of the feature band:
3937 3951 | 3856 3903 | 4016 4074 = -0.12 mag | 17.6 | 17.1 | 17.4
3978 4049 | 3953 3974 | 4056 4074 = -0.08 mag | 15.3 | 17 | 16.1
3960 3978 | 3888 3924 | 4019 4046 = 0.22 mag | 17.9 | 17.1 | 17.5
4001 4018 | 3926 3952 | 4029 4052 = 0.01 mag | 19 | 17.5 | 17.9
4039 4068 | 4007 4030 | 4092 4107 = -0.16 mag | 17.1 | 12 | 14.9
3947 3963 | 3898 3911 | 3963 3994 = -0.11 mag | 18.9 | 15.5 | 16.6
